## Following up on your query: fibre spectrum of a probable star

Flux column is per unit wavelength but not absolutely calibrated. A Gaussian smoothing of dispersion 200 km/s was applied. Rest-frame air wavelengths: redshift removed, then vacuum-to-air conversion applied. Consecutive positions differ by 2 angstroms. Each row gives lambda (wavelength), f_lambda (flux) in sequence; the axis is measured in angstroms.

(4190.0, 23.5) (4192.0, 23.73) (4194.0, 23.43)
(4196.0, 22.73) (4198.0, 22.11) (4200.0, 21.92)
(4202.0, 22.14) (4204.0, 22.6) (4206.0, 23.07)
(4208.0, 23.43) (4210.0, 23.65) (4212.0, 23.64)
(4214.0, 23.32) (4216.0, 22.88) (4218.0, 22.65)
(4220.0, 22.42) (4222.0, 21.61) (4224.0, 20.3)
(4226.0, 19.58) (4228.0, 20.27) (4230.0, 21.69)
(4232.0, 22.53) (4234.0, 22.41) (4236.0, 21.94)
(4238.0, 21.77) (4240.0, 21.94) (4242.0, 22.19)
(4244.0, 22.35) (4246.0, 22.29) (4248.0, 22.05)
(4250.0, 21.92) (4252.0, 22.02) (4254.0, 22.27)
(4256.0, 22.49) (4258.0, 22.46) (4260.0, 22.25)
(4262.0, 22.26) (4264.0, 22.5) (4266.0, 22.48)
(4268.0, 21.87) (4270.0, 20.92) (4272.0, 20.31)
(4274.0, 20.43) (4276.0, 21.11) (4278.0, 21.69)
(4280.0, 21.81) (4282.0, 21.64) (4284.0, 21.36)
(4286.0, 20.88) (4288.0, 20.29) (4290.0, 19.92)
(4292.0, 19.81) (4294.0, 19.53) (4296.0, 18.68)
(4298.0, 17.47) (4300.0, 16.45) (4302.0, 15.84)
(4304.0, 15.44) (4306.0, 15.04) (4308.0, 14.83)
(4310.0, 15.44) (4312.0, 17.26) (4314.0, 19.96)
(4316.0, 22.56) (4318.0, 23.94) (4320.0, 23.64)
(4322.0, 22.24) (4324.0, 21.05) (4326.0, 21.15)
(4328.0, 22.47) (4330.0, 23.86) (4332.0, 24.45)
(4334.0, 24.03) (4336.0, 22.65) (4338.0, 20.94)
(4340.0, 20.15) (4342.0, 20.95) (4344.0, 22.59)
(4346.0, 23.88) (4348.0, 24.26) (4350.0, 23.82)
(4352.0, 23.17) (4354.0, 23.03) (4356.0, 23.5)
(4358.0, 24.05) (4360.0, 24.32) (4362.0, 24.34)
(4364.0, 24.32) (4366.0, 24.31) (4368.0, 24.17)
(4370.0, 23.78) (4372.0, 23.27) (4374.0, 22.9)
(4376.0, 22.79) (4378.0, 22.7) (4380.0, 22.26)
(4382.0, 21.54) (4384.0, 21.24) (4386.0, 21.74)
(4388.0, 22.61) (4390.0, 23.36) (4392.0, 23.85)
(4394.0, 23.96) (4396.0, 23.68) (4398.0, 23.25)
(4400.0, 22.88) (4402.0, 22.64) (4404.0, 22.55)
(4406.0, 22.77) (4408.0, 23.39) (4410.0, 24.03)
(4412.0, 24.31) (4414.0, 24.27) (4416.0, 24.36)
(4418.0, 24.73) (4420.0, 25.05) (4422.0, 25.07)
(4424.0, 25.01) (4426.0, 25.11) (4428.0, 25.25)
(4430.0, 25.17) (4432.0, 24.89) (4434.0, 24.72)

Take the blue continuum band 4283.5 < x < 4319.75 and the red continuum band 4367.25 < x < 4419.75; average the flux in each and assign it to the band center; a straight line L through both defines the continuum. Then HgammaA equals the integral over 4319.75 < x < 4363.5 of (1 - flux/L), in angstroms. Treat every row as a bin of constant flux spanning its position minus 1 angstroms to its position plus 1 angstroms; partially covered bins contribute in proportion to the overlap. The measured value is -4.87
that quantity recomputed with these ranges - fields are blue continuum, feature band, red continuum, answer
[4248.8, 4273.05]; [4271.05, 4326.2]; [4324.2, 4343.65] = 6.2 angstroms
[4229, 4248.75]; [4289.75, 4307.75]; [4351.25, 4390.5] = 4.2 angstroms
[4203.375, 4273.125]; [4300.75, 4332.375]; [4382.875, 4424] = 4.1 angstroms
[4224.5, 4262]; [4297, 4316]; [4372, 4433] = 4.9 angstroms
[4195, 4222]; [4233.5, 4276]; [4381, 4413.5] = 1.7 angstroms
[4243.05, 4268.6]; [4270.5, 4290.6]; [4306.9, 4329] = 0.5 angstroms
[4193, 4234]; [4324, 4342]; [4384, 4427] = 0.7 angstroms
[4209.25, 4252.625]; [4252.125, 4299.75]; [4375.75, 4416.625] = 2.8 angstroms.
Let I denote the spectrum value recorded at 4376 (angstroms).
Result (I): 22.79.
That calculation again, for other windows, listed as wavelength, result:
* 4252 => 22.02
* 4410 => 24.03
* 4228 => 20.27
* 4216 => 22.88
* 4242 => 22.19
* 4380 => 22.26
